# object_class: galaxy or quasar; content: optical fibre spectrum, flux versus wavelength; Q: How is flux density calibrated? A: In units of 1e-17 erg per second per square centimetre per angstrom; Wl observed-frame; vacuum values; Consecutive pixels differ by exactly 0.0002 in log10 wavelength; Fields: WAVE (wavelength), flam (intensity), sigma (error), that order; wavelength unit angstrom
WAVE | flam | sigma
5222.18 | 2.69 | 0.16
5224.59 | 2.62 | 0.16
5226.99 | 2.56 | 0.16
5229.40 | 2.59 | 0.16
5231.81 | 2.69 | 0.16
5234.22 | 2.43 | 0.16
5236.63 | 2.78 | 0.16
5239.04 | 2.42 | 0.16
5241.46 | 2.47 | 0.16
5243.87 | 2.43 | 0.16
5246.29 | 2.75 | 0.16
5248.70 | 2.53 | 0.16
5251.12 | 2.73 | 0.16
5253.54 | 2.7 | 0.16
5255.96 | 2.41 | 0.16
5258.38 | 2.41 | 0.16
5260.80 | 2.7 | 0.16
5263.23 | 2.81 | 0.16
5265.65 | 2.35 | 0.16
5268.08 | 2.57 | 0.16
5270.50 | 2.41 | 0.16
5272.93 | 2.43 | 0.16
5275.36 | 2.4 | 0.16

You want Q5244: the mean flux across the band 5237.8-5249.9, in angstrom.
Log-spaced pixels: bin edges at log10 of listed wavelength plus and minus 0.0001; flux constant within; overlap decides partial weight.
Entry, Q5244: 2.52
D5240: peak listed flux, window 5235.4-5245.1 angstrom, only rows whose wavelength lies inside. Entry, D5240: 2.78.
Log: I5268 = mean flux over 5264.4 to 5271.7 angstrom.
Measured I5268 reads 2.45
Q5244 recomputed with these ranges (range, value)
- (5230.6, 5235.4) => 2.56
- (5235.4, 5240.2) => 2.6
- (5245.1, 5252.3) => 2.67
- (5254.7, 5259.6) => 2.42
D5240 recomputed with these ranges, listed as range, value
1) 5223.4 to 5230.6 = 2.62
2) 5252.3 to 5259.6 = 2.7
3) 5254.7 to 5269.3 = 2.81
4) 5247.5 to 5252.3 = 2.73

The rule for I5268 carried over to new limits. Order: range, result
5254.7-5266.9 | 2.54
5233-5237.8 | 2.6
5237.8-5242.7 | 2.45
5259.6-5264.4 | 2.75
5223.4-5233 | 2.62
